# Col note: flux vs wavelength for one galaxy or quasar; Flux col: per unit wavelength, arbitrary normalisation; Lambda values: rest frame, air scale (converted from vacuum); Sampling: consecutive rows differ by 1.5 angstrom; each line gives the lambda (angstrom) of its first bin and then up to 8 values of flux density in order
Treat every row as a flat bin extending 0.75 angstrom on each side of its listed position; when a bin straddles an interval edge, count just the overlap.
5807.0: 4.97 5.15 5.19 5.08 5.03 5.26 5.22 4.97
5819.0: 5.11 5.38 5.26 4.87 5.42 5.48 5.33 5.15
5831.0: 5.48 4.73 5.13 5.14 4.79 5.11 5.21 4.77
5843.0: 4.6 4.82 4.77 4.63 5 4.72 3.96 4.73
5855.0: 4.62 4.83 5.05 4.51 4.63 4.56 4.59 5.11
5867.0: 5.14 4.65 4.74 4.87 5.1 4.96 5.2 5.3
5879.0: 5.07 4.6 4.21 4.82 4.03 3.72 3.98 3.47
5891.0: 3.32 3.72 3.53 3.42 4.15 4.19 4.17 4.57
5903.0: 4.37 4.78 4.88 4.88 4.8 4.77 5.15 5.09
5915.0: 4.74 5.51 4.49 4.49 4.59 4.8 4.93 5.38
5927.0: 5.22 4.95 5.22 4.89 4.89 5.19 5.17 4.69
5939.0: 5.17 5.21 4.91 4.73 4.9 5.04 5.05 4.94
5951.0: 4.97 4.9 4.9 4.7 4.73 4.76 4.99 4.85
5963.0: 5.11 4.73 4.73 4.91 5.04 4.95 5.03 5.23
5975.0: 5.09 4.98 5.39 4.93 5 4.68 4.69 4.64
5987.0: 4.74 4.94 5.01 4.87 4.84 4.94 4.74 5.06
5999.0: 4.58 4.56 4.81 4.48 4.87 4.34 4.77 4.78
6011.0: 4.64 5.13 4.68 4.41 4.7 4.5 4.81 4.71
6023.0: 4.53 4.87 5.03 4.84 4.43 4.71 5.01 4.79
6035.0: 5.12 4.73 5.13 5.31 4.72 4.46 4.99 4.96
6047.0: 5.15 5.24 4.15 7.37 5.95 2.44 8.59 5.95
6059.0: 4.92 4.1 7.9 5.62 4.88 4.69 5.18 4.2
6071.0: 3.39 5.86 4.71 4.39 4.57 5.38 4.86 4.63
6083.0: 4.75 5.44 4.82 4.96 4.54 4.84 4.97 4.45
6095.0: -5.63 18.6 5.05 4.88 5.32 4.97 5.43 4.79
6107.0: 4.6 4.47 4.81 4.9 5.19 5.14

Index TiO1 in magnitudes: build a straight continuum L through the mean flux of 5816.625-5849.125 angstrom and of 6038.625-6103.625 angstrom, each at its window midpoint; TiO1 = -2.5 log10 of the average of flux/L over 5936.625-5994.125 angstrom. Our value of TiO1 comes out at 0.04 mag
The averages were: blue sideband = 5.05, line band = 4.92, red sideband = 5.13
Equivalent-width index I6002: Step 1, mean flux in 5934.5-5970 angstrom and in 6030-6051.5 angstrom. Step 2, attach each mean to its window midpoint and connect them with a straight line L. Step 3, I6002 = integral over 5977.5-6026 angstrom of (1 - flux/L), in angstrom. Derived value 1.8 angstrom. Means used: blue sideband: 4.92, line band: 4.77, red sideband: 4.98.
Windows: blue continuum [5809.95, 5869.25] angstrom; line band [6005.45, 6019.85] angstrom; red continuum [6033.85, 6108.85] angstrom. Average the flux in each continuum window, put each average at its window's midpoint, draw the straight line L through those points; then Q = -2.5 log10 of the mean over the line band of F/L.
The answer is 0.09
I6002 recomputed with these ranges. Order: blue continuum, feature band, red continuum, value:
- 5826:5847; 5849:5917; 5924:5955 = 6.2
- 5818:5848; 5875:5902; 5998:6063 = 4.5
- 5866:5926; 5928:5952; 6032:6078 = -1.4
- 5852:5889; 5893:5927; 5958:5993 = 1.1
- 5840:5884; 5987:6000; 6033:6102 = 0.4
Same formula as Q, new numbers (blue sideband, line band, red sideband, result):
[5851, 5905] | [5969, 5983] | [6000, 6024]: -0.09 mag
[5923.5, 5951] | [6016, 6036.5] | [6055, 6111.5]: 0.07 mag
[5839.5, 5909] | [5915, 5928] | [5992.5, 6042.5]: -0.07 mag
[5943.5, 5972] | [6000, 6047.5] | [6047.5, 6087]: 0.06 mag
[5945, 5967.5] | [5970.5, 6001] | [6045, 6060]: 0.03 mag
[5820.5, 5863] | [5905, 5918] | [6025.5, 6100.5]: 0.00 mag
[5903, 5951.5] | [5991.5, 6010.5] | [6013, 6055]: 0.03 mag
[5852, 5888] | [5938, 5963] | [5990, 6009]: -0.04 mag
